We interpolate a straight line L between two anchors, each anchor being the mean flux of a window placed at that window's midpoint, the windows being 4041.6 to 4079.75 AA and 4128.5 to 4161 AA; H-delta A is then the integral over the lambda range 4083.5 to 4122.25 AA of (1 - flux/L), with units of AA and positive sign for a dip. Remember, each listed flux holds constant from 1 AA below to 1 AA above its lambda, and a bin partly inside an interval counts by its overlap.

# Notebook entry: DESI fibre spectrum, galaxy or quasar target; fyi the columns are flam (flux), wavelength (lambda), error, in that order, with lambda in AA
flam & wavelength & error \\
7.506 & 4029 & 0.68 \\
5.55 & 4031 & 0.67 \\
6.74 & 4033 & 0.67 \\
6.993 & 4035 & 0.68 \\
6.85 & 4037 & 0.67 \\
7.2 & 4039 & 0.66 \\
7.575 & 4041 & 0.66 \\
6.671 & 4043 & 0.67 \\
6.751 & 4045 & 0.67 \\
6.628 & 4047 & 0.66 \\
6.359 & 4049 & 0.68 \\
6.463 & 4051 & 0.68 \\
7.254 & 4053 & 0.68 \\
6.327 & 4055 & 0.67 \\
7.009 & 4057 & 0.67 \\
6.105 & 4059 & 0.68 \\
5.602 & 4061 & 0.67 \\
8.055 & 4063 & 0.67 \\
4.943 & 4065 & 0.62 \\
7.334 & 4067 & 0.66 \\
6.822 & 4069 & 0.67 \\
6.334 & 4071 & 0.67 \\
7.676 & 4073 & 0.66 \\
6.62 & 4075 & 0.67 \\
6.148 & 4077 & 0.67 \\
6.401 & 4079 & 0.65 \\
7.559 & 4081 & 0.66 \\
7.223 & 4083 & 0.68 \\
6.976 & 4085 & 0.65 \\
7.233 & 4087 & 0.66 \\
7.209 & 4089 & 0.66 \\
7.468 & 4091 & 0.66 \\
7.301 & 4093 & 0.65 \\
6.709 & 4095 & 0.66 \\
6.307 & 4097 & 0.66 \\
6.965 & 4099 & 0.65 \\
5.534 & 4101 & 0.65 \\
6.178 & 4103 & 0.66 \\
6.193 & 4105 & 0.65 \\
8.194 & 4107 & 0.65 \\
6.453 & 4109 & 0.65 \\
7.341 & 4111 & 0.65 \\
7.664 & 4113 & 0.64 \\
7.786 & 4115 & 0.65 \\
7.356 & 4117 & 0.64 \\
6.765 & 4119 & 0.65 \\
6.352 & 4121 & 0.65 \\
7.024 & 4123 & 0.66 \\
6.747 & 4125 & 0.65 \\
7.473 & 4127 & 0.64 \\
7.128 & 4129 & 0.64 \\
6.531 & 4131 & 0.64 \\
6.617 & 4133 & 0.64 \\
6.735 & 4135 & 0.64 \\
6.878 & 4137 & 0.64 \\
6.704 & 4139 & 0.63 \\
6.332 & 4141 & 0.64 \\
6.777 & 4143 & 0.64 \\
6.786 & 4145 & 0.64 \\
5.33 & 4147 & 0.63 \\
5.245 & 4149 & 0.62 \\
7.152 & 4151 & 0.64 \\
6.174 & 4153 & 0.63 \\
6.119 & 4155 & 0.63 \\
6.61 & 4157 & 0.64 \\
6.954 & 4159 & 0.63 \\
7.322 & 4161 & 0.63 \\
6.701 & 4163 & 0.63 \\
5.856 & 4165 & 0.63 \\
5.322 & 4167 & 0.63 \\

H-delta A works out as -2.3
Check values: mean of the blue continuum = 6.62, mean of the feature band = 6.95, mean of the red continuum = 6.52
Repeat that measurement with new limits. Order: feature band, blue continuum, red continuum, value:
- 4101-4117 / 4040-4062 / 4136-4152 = -1.36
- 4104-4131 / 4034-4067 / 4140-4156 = -3.01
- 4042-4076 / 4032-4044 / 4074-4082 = 0.94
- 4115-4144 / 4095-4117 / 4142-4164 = -0.76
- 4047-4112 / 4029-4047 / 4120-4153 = -0.29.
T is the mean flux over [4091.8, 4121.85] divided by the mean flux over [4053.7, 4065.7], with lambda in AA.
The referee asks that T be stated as 1.08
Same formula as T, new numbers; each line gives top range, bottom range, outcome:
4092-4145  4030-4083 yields 1.02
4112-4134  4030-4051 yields 1.05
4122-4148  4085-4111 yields 0.98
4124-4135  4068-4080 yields 1.03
